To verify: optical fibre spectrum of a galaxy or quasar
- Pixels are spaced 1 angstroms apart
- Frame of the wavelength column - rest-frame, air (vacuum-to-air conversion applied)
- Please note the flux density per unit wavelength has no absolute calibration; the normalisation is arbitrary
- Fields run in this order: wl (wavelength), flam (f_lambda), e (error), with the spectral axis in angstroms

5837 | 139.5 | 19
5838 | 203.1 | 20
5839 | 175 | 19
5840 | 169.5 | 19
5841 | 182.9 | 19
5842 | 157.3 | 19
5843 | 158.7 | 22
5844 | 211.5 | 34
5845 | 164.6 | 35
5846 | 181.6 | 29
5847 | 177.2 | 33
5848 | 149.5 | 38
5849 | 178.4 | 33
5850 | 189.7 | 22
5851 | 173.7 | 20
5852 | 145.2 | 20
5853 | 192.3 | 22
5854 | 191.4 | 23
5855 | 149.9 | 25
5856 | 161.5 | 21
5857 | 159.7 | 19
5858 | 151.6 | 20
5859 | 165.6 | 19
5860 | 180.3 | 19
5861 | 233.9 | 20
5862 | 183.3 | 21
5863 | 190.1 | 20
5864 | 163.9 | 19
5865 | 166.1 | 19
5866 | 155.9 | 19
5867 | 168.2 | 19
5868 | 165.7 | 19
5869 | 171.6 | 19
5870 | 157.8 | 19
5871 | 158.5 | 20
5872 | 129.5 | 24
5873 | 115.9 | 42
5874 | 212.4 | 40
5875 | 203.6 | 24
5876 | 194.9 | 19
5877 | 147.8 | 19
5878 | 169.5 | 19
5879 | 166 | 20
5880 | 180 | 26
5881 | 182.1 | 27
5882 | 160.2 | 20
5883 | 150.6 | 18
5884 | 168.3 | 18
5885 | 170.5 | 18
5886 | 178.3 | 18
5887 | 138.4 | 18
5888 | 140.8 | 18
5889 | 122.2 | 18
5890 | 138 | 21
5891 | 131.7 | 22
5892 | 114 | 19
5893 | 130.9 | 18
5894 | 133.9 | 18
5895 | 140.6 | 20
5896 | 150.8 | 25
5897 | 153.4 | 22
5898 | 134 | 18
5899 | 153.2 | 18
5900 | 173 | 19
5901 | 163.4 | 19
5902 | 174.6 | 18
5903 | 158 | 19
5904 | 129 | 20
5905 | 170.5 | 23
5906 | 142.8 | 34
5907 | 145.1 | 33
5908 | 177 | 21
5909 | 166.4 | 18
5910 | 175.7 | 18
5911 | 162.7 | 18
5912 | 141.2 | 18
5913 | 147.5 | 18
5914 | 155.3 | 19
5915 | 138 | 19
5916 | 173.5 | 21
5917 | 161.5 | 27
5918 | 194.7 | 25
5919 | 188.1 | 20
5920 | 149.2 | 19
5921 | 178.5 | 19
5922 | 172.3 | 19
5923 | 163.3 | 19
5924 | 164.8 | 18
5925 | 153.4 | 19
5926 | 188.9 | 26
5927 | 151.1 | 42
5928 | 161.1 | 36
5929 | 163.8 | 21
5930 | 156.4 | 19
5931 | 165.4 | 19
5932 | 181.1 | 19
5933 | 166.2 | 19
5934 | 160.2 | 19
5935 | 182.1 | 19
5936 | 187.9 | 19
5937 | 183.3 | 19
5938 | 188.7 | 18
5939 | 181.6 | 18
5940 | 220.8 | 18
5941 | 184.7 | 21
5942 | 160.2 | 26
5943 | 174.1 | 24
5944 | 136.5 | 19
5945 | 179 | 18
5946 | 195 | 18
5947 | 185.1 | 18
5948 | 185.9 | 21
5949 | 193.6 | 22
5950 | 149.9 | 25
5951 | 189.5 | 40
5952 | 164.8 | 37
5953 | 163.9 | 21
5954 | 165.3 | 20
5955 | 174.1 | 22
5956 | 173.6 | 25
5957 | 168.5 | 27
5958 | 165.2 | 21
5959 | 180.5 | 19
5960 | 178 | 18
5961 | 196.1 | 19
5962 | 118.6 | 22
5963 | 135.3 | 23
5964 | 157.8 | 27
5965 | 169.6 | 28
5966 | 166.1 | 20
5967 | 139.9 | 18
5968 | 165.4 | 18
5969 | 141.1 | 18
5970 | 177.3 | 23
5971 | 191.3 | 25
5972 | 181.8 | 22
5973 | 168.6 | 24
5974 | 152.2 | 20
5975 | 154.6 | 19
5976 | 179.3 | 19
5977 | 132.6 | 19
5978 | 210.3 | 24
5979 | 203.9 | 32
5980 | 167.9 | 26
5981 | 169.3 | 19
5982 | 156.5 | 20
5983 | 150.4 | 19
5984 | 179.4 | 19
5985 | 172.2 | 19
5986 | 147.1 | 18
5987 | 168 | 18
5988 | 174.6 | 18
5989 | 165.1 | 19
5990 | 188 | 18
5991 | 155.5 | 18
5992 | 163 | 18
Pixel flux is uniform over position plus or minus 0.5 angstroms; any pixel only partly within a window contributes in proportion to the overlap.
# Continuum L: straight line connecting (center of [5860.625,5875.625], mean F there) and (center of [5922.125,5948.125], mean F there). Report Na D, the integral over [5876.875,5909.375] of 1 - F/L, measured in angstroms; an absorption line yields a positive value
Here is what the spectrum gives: 3.6 angstroms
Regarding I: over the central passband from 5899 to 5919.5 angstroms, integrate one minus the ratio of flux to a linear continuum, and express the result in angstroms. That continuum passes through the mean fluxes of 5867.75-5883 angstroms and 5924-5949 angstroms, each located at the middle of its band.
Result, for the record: 1.17 angstroms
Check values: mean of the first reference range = 167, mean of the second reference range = 175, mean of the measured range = 162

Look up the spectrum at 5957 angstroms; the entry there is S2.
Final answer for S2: 168.5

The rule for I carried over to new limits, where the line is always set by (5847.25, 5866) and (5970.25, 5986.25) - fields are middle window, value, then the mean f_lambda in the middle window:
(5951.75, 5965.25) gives 0.5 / 165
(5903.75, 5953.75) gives 0.7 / 169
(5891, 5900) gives 1.7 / 140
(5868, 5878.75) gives 0.4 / 166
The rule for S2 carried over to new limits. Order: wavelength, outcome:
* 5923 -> 163.3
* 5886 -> 178.3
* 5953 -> 163.9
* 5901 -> 163.4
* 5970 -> 177.3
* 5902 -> 174.6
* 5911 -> 162.7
